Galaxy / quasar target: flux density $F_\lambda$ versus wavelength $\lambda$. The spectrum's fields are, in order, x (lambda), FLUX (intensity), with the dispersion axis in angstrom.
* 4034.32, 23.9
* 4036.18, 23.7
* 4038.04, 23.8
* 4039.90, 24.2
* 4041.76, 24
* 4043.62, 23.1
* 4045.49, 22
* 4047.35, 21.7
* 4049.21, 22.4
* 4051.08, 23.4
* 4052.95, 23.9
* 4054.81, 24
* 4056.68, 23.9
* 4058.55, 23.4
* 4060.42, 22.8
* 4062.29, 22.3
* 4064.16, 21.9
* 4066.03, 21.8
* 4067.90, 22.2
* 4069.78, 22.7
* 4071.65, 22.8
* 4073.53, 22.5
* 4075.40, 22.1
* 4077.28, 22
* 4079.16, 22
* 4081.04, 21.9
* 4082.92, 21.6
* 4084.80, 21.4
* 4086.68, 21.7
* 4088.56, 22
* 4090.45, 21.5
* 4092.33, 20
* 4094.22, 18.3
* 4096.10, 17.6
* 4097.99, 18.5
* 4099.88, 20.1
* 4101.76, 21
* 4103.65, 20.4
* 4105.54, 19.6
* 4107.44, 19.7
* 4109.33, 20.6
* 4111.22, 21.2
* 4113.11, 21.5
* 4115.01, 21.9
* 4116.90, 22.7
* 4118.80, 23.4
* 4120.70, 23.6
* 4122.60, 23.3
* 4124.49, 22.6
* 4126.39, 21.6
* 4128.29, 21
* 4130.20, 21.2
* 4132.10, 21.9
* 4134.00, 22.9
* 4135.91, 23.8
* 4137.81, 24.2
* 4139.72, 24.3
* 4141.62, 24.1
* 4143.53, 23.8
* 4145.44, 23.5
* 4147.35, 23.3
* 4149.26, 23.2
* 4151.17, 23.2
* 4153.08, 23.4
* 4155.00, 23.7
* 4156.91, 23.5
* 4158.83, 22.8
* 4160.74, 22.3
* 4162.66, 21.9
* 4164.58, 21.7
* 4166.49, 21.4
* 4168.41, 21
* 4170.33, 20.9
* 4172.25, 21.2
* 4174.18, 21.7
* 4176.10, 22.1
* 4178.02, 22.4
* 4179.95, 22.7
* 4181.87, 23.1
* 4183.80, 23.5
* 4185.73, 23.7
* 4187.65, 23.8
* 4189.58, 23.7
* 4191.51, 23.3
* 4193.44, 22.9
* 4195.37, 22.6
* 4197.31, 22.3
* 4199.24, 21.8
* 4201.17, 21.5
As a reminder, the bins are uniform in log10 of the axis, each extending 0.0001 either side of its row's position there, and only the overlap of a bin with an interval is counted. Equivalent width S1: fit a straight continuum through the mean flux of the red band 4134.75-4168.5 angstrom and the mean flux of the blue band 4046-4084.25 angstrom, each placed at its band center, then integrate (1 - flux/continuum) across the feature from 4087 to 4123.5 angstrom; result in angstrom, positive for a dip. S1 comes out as 3.1 angstrom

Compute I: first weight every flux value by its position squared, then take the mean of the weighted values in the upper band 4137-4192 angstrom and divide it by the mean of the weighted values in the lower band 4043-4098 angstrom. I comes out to 1.09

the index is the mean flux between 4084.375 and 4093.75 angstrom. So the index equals 21.2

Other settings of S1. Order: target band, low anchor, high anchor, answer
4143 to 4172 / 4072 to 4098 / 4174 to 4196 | -0.1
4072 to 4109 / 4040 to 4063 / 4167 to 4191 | 3.5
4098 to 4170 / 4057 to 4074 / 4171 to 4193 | 1.4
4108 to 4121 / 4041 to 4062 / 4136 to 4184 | 0.5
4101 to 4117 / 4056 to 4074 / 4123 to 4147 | 1.4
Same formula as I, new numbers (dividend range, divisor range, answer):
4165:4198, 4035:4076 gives 1.04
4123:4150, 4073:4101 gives 1.13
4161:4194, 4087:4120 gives 1.13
